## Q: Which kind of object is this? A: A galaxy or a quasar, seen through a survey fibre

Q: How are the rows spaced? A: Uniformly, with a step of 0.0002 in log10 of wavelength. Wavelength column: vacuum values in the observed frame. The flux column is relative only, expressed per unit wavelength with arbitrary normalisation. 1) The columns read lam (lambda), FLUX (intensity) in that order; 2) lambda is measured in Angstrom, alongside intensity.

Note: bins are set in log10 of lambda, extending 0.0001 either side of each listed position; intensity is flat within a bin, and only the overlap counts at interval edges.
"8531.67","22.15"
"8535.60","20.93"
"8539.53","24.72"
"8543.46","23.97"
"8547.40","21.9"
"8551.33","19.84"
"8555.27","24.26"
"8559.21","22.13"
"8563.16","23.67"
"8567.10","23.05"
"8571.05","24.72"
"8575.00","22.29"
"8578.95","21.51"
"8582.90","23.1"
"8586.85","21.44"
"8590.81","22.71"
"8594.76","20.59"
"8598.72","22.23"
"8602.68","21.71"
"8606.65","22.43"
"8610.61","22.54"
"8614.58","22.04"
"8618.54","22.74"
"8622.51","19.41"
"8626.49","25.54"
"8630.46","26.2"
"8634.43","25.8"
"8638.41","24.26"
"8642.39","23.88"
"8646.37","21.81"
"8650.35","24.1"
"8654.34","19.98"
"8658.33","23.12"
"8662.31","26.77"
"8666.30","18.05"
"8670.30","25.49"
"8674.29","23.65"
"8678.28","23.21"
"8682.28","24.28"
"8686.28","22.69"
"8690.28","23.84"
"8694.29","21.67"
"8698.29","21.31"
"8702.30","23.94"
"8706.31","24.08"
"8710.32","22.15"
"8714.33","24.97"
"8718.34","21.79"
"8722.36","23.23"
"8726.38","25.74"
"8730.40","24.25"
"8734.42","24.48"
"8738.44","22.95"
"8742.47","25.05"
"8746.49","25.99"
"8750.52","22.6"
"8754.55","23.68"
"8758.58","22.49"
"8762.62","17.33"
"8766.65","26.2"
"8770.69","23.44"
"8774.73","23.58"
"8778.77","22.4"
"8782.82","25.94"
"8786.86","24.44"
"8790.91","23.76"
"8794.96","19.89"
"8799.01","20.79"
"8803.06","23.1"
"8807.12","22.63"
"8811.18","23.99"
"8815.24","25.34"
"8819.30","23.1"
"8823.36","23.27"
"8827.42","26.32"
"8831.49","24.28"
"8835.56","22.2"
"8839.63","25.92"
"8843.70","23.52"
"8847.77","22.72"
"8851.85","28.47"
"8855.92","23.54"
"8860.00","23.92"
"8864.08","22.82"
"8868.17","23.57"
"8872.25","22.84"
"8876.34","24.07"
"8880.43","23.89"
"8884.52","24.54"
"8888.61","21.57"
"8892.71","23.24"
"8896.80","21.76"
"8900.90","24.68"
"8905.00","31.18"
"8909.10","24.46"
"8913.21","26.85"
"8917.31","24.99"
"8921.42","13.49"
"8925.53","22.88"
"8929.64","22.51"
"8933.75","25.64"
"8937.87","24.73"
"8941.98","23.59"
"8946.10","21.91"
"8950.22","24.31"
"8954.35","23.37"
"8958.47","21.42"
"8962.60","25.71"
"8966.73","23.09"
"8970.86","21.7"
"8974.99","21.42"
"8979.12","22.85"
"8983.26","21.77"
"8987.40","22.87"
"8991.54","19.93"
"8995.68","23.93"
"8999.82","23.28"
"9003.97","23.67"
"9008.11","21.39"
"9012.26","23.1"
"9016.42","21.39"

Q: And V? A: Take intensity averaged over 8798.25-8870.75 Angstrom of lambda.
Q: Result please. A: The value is 23.9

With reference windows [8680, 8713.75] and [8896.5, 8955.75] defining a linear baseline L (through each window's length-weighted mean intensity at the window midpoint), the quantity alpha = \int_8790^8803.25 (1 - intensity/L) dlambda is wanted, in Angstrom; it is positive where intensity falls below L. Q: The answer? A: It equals 1.0 Angstrom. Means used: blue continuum 23.1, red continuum 23.8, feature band 21.6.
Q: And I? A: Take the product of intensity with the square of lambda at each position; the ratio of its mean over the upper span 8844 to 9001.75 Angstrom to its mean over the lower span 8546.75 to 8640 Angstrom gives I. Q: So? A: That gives 1.11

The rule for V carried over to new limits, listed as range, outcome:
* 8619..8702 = 23.3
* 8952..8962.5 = 23.1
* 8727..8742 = 24.2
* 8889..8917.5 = 25.1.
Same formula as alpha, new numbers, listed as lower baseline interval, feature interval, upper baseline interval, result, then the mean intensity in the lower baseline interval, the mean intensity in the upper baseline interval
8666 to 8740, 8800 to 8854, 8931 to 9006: -2.16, 23.4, 23.1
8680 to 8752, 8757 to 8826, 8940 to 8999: 0.81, 23.6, 22.7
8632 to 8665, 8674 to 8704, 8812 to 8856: 0.98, 23.6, 24.5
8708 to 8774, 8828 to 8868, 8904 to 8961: -1.14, 23.5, 23.5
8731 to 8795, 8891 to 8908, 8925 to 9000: -1.51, 23.5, 23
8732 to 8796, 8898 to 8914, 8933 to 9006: -2.33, 23.4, 23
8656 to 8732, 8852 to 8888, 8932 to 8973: -0.53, 23.4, 23.5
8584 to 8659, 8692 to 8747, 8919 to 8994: -2.34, 22.8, 22.4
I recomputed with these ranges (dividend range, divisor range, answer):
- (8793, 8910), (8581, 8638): 1.11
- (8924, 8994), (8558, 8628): 1.11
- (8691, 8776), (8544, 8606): 1.08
